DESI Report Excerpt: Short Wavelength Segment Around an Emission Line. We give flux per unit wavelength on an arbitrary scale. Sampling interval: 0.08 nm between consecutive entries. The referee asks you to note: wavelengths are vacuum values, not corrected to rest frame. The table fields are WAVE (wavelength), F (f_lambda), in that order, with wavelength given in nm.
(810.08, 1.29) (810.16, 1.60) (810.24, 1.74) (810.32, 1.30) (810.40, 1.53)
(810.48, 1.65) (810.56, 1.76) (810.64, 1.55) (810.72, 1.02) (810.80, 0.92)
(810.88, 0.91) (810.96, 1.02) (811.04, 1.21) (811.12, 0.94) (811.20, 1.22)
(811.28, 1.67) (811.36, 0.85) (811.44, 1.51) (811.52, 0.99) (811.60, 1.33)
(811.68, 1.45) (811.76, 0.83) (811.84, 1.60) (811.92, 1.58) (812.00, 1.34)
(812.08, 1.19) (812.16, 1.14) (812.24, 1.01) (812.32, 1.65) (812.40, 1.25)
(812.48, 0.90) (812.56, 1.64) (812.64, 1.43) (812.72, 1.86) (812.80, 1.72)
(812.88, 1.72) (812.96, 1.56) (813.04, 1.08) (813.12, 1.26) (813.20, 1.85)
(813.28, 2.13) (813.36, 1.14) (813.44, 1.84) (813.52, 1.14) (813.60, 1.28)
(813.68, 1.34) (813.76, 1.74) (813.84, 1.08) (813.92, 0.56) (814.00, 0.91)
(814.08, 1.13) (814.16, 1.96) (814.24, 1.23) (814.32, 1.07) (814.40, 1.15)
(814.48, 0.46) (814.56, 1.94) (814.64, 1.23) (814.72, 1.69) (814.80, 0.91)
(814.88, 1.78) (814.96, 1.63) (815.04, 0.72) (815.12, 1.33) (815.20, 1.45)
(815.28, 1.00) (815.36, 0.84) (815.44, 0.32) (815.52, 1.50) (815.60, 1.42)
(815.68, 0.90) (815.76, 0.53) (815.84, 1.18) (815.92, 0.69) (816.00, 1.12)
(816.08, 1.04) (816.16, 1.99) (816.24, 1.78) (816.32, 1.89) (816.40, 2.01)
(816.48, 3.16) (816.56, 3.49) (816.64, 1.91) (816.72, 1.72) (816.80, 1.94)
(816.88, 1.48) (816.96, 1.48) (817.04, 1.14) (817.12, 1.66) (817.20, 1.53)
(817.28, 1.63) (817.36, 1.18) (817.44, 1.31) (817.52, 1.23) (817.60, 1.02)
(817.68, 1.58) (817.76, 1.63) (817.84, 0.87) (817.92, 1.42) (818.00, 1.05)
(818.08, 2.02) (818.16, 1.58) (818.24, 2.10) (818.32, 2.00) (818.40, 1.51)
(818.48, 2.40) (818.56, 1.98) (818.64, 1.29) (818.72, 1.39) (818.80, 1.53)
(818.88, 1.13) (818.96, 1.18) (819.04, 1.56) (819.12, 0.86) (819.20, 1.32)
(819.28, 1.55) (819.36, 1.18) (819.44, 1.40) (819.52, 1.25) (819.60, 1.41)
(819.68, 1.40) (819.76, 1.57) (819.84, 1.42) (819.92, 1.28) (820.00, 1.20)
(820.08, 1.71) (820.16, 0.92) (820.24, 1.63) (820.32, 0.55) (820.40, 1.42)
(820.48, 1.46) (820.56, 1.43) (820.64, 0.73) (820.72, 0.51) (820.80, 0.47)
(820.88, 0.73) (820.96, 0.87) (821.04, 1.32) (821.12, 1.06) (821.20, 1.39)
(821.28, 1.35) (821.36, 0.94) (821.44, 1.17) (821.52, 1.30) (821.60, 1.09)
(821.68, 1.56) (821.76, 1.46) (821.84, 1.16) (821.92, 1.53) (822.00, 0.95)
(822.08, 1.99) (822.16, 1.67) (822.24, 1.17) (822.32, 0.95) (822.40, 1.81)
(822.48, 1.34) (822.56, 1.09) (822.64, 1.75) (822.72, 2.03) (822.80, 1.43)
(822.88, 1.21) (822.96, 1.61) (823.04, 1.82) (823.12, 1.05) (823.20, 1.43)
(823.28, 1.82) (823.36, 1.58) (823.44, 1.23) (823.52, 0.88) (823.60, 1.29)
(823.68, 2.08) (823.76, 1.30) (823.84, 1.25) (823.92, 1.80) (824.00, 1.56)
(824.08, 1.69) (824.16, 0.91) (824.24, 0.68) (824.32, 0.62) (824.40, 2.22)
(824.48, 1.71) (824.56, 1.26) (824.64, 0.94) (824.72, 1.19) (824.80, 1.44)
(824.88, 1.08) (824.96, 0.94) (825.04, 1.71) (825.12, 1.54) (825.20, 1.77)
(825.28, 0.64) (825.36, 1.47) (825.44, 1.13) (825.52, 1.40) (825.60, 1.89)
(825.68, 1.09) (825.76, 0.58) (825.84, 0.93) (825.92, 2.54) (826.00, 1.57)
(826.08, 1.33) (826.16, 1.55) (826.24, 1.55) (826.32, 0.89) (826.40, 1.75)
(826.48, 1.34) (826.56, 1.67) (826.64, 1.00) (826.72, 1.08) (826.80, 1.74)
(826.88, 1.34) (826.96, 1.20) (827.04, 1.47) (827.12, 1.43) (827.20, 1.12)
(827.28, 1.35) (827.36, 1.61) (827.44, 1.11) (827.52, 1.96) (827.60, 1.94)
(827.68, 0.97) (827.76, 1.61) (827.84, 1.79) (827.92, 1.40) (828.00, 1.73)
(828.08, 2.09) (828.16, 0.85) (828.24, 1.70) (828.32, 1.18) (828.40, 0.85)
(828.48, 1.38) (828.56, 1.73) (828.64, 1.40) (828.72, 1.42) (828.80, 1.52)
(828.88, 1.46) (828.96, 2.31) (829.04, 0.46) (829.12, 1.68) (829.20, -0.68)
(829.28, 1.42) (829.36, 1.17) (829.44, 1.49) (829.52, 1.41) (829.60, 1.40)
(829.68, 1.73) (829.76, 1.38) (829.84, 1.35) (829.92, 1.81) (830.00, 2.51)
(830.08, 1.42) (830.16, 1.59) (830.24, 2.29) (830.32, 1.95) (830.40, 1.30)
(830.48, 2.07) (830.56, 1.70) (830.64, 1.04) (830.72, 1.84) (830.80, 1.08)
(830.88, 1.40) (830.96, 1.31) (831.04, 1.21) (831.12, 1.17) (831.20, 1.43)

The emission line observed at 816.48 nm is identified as [S II] 6716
